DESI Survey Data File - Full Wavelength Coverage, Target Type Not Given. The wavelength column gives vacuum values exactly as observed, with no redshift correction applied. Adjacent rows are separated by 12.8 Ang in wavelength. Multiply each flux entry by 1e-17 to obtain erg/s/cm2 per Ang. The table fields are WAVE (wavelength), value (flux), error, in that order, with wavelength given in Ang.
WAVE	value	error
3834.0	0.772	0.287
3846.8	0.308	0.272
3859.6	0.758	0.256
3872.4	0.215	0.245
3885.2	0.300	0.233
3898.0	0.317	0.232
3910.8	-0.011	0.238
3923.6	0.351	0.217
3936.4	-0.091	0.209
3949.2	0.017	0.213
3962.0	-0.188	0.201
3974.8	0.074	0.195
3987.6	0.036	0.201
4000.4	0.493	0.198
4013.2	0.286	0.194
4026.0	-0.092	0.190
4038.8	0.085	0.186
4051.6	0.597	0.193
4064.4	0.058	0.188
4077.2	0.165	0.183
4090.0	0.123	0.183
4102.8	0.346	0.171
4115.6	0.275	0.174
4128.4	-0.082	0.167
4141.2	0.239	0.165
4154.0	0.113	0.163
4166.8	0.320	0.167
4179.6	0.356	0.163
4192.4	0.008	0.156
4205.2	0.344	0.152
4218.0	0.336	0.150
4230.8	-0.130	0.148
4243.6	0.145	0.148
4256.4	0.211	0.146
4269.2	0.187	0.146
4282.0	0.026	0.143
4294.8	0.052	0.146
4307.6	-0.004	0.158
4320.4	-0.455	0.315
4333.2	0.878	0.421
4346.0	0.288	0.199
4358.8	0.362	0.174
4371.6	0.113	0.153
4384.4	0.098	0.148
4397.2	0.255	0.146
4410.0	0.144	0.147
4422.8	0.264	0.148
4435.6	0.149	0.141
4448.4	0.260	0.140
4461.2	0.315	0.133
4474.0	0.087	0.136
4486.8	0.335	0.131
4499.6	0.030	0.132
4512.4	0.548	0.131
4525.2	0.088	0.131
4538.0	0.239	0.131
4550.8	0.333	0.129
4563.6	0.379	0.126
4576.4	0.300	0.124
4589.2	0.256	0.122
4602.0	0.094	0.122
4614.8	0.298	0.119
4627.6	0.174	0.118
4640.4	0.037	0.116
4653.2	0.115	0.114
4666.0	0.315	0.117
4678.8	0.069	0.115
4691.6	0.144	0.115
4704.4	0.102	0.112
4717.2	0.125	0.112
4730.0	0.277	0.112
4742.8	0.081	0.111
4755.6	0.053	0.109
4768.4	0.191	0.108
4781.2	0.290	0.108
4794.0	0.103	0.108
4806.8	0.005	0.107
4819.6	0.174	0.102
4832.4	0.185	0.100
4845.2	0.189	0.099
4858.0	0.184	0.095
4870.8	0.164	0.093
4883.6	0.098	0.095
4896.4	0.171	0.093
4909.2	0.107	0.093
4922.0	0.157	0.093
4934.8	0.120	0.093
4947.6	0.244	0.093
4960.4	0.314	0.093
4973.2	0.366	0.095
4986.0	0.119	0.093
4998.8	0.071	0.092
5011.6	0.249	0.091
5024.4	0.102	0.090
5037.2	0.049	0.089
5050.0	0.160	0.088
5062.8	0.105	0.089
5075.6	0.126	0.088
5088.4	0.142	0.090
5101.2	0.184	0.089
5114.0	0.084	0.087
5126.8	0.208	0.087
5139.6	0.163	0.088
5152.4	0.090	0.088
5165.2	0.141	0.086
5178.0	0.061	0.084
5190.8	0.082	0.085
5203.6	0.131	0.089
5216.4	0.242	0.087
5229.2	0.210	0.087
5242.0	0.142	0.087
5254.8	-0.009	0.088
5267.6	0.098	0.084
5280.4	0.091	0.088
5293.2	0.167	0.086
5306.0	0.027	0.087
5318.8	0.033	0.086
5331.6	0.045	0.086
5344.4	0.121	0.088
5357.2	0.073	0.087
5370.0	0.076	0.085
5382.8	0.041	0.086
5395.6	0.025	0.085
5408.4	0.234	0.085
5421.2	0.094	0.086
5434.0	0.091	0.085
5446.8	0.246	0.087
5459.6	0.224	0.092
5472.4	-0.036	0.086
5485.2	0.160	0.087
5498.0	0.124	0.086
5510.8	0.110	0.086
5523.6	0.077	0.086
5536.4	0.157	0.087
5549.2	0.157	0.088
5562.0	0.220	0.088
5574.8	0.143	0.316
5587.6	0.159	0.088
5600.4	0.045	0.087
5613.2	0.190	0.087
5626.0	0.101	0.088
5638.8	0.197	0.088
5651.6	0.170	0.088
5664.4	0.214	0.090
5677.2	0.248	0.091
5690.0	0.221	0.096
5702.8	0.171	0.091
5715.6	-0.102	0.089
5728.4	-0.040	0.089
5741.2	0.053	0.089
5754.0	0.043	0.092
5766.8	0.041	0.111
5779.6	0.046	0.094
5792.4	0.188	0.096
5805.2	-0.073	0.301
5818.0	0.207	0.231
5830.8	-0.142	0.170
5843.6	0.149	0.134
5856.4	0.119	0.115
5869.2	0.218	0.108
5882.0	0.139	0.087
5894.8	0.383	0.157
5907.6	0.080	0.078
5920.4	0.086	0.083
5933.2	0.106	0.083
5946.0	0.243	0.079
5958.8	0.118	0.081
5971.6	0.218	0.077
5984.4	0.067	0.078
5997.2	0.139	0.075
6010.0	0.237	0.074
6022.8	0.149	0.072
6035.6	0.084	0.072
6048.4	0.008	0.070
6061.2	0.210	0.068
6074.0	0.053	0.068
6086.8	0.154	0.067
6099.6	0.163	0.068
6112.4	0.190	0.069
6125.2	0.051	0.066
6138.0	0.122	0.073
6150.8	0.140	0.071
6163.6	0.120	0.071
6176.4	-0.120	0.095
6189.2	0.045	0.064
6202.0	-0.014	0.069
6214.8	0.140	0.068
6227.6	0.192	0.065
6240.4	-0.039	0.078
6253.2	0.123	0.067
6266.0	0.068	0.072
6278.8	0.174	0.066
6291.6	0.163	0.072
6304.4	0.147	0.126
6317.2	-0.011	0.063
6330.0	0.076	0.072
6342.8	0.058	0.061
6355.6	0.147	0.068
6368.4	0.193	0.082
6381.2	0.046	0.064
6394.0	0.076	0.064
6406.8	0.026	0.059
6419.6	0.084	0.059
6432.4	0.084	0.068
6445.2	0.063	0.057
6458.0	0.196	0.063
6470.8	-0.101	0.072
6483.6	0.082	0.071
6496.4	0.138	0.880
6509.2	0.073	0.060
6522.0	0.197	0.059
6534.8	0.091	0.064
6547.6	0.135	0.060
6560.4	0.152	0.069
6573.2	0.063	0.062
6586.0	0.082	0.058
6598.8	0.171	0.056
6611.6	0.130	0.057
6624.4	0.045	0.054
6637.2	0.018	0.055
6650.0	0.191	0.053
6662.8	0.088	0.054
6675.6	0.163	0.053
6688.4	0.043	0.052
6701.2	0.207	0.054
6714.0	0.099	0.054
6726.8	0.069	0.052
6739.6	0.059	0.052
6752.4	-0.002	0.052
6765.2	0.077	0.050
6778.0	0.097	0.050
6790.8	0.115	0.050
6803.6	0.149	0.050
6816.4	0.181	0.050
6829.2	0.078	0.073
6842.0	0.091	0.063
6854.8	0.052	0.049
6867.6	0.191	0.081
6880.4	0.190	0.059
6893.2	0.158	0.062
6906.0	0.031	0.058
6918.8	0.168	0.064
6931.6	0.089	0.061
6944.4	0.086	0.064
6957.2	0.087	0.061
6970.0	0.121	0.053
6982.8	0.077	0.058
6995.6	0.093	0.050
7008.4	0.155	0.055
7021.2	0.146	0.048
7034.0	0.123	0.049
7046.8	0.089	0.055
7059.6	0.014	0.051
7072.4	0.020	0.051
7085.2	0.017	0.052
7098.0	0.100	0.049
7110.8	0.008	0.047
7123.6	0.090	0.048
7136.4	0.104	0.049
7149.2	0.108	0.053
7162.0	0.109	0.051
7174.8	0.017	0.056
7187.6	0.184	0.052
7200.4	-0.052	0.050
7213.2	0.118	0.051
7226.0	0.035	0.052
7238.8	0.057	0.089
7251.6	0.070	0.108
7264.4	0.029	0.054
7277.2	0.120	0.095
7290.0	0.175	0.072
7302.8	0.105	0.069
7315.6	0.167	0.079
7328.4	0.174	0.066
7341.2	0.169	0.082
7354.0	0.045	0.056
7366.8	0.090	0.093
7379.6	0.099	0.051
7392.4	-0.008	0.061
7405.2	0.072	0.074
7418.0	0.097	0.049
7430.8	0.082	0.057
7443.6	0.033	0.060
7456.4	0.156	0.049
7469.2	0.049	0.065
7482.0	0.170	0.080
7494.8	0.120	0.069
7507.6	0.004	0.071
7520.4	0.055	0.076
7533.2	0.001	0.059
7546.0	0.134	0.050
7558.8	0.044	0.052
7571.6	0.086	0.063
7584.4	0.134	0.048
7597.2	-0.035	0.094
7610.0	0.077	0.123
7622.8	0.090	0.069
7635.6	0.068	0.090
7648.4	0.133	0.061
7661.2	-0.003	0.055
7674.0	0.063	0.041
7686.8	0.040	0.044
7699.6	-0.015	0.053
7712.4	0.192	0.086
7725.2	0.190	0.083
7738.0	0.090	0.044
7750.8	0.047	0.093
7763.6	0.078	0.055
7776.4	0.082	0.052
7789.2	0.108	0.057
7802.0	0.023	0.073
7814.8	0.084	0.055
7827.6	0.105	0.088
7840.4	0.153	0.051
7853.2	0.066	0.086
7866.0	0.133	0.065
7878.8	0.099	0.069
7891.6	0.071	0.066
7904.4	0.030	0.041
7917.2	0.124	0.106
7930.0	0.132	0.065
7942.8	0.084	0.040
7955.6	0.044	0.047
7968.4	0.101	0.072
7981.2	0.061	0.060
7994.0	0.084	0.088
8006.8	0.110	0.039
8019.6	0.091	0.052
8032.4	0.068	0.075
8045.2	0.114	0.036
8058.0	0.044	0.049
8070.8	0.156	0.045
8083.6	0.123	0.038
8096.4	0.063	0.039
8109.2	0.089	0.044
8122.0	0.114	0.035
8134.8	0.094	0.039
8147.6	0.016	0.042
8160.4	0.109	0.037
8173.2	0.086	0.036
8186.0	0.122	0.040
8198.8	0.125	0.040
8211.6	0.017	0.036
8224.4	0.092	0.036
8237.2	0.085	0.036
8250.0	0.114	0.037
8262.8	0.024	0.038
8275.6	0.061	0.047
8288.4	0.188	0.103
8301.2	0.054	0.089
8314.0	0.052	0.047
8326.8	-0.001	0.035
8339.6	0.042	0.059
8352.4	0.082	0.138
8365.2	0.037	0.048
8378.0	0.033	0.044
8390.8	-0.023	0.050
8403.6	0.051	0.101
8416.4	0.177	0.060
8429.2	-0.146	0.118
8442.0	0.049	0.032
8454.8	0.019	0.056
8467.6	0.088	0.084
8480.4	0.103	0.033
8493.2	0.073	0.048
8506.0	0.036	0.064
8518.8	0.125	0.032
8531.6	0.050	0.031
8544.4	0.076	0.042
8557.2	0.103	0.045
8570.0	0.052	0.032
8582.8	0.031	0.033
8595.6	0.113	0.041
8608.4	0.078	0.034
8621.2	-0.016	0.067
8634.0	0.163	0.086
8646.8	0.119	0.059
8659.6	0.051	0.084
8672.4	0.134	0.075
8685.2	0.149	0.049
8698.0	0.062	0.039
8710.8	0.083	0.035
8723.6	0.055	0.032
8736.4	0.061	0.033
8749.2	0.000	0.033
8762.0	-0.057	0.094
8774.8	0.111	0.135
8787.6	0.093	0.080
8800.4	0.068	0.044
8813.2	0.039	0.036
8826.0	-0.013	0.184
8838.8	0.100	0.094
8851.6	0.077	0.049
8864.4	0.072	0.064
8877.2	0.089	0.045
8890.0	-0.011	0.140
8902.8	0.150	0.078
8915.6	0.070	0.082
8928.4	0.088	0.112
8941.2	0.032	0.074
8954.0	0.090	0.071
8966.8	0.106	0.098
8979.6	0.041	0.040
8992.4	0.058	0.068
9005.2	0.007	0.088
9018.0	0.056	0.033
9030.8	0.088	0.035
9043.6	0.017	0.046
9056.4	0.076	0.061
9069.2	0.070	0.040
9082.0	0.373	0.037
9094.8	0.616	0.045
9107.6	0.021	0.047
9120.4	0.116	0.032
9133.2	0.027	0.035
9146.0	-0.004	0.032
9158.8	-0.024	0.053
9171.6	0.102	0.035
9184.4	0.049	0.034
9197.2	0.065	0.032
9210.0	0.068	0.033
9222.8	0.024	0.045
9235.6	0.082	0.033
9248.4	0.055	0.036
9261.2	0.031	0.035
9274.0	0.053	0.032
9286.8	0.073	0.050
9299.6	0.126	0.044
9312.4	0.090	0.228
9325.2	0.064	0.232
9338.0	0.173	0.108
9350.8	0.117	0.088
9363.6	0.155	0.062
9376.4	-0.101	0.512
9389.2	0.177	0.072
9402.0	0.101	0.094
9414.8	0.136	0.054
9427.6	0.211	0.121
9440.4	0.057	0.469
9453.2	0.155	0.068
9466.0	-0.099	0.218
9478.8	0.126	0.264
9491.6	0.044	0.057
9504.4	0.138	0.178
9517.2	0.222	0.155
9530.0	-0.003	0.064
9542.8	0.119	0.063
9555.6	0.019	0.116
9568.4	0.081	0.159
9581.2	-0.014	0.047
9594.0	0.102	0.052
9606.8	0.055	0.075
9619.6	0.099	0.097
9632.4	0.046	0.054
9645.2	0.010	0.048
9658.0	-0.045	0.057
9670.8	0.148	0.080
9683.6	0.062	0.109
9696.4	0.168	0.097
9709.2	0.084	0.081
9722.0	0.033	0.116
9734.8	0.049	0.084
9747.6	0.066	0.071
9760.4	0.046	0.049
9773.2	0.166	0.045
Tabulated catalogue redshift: 1.438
